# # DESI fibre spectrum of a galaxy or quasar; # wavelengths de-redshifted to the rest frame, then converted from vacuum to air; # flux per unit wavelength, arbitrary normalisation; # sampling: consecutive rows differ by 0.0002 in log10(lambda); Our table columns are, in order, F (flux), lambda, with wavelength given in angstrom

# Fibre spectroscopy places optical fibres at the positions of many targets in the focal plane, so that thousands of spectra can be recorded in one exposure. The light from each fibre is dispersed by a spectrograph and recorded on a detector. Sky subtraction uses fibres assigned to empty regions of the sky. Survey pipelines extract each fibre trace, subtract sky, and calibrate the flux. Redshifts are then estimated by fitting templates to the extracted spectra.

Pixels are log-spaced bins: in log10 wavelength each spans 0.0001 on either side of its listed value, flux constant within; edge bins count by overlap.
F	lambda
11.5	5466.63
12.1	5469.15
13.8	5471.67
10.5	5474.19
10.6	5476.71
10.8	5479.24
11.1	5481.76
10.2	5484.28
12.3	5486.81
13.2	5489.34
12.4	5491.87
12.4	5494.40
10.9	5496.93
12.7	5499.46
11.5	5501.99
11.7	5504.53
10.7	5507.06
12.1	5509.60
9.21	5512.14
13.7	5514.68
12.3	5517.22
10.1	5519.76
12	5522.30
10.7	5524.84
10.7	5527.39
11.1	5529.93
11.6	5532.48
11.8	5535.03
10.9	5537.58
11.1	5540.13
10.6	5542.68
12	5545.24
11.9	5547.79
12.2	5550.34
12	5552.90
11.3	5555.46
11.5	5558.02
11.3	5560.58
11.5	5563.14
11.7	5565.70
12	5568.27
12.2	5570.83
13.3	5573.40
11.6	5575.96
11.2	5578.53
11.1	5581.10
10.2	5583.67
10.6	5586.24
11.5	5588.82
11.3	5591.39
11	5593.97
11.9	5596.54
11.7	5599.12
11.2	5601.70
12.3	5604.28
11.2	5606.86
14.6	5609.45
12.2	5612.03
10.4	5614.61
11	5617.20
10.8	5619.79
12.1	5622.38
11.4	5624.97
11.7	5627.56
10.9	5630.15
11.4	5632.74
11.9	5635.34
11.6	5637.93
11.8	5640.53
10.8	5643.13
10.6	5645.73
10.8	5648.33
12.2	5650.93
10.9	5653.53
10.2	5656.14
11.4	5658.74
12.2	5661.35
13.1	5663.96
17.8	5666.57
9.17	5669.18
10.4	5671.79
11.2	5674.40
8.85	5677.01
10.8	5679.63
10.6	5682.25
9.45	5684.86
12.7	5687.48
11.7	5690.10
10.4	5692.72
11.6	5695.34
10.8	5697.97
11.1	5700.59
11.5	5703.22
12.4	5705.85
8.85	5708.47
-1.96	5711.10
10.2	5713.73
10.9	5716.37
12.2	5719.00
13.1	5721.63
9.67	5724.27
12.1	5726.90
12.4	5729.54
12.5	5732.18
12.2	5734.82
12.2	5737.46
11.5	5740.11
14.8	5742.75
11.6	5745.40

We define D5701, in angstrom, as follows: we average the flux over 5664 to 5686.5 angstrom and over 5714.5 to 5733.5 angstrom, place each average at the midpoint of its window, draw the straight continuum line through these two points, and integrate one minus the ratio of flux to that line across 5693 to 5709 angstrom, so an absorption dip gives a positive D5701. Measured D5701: 0.5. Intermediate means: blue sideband 11.2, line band 11.1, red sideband 11.8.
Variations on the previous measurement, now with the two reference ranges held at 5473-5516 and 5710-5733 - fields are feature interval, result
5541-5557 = -0.6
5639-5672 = -3.5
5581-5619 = -2.0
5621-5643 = -1.7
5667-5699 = -1.3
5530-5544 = 0.1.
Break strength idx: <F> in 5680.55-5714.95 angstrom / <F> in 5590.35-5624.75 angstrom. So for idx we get 0.85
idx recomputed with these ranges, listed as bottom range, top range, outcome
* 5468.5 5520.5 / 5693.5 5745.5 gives 0.94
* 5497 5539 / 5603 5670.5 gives 1.03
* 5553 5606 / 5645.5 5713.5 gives 0.93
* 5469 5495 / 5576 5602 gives 0.95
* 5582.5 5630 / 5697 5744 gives 0.95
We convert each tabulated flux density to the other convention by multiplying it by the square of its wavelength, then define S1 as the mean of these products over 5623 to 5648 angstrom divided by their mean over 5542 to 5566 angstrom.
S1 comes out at 1.0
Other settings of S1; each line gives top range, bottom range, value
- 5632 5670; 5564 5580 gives 1.01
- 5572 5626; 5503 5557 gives 1.04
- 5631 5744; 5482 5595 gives 1.02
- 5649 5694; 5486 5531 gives 1.03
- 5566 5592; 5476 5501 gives 1.02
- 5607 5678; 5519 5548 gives 1.07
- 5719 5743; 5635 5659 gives 1.12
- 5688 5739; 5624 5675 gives 0.95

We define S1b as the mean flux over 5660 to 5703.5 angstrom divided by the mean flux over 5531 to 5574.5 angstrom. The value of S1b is 0.97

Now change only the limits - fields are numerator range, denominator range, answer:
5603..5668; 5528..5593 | 1.03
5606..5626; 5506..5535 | 1.04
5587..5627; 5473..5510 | 1.01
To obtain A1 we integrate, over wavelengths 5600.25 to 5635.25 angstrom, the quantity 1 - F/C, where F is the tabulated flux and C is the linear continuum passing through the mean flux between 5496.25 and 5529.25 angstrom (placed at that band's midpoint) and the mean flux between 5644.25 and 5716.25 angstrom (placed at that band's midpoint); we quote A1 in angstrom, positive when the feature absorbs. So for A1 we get -2.1 angstrom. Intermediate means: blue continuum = 11.4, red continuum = 10.7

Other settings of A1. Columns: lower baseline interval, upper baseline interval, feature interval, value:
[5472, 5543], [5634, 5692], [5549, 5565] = -0.3 angstrom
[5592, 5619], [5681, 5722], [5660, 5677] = -2.0 angstrom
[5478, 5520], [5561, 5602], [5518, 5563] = 0.8 angstrom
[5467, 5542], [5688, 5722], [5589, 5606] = -1.0 angstrom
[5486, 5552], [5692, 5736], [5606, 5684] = -3.6 angstrom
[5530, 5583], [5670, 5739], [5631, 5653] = -0.6 angstrom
